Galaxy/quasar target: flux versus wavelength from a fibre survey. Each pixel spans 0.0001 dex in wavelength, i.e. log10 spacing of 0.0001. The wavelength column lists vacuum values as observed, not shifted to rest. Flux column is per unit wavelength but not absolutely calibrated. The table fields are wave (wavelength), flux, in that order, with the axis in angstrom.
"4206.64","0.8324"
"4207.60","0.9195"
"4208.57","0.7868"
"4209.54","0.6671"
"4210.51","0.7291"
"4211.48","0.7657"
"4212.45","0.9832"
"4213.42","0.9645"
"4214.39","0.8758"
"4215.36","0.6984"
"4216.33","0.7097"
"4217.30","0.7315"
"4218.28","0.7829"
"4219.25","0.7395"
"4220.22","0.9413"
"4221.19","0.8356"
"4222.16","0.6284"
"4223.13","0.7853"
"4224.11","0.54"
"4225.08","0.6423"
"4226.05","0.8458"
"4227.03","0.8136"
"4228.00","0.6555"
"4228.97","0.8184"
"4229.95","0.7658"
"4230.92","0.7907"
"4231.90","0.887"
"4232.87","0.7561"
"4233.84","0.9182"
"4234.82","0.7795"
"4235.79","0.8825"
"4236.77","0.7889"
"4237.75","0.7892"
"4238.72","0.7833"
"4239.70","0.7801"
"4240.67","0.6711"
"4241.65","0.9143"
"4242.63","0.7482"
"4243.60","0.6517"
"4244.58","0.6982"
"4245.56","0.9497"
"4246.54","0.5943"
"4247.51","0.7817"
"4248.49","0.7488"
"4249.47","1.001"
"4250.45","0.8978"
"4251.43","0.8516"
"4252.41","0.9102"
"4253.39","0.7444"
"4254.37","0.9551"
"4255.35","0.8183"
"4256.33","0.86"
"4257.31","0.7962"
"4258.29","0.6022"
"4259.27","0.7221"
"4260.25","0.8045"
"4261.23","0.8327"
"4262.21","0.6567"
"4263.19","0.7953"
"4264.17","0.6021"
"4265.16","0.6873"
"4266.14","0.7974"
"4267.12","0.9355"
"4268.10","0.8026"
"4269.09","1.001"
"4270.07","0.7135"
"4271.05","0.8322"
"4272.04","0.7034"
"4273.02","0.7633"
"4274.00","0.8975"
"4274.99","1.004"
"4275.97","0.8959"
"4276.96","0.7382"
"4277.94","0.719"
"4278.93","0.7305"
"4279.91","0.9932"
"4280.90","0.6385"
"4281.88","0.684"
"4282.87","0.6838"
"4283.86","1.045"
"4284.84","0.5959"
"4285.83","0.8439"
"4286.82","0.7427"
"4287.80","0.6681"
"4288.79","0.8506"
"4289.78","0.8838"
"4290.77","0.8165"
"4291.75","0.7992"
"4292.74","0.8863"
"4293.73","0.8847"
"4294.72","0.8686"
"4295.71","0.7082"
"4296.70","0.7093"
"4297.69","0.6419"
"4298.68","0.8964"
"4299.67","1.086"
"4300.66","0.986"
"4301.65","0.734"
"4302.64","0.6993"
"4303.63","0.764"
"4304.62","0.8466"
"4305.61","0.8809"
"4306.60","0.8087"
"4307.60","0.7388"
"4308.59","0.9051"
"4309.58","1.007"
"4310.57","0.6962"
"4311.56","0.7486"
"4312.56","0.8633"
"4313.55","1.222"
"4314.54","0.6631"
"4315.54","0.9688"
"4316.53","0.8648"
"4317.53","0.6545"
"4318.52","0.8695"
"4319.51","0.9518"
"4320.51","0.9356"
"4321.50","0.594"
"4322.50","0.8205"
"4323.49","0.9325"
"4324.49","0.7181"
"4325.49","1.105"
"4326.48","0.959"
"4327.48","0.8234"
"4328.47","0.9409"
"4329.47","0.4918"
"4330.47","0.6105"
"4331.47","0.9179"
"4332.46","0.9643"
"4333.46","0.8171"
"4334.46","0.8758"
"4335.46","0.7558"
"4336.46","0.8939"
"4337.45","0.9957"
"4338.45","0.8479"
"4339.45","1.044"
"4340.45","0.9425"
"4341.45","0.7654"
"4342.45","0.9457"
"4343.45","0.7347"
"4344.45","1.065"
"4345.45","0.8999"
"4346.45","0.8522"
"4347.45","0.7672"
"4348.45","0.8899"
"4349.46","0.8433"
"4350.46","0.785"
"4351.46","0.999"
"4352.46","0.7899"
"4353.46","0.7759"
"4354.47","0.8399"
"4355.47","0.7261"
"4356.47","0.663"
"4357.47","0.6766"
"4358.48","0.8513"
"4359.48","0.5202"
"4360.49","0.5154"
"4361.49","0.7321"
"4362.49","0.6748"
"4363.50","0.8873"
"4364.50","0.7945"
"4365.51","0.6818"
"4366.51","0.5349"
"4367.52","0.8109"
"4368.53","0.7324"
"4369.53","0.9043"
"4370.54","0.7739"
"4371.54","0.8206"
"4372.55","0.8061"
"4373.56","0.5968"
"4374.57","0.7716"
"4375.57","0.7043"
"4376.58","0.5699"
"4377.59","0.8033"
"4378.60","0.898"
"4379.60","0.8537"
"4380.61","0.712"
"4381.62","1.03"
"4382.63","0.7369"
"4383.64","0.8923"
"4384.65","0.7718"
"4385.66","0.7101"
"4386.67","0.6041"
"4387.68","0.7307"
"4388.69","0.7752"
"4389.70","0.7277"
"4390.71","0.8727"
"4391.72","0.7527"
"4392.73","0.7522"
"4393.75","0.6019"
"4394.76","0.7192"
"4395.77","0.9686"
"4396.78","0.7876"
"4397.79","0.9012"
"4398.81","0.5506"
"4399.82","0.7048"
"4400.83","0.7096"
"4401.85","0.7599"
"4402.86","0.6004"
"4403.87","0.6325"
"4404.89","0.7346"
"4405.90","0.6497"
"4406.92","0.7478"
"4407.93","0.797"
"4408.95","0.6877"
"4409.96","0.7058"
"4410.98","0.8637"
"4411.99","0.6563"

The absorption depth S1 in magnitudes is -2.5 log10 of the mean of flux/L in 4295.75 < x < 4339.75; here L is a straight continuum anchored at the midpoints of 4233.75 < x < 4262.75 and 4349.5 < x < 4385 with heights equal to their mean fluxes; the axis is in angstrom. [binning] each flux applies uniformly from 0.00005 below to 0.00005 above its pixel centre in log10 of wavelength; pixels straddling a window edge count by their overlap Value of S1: -0.09 mag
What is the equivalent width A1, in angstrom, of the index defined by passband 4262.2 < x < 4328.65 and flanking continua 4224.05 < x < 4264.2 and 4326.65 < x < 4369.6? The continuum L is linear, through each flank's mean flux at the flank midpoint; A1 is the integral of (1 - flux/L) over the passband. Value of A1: -2.29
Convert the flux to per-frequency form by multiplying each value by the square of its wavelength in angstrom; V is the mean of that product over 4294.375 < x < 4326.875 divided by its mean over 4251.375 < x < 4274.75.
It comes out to 1.1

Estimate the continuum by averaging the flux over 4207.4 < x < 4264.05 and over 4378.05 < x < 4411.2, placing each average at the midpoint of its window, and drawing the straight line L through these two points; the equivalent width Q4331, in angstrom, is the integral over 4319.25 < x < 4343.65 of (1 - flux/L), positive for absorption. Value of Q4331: -2.80 angstrom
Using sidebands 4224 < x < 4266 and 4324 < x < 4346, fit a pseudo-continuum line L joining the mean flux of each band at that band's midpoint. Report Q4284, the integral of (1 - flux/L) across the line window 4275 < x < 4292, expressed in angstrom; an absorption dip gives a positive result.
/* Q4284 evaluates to 0.61 angstrom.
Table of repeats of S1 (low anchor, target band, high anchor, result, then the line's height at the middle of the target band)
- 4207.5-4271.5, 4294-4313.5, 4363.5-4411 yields -0.079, 0.772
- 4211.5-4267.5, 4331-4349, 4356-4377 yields -0.210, 0.731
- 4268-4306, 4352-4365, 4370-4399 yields 0.076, 0.779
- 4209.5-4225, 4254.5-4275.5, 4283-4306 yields 0.007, 0.8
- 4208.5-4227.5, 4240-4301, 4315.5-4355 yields 0.010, 0.809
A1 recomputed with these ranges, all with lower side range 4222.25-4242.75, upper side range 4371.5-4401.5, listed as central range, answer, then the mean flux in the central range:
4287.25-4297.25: -0.5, 0.806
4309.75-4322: -1.2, 0.841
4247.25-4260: -0.8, 0.822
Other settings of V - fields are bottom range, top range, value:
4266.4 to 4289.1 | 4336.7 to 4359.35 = 1.09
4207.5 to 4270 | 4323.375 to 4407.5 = 1.05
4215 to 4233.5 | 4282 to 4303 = 1.10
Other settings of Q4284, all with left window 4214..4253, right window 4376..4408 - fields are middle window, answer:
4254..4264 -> 0.0 angstrom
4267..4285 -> -0.8 angstrom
